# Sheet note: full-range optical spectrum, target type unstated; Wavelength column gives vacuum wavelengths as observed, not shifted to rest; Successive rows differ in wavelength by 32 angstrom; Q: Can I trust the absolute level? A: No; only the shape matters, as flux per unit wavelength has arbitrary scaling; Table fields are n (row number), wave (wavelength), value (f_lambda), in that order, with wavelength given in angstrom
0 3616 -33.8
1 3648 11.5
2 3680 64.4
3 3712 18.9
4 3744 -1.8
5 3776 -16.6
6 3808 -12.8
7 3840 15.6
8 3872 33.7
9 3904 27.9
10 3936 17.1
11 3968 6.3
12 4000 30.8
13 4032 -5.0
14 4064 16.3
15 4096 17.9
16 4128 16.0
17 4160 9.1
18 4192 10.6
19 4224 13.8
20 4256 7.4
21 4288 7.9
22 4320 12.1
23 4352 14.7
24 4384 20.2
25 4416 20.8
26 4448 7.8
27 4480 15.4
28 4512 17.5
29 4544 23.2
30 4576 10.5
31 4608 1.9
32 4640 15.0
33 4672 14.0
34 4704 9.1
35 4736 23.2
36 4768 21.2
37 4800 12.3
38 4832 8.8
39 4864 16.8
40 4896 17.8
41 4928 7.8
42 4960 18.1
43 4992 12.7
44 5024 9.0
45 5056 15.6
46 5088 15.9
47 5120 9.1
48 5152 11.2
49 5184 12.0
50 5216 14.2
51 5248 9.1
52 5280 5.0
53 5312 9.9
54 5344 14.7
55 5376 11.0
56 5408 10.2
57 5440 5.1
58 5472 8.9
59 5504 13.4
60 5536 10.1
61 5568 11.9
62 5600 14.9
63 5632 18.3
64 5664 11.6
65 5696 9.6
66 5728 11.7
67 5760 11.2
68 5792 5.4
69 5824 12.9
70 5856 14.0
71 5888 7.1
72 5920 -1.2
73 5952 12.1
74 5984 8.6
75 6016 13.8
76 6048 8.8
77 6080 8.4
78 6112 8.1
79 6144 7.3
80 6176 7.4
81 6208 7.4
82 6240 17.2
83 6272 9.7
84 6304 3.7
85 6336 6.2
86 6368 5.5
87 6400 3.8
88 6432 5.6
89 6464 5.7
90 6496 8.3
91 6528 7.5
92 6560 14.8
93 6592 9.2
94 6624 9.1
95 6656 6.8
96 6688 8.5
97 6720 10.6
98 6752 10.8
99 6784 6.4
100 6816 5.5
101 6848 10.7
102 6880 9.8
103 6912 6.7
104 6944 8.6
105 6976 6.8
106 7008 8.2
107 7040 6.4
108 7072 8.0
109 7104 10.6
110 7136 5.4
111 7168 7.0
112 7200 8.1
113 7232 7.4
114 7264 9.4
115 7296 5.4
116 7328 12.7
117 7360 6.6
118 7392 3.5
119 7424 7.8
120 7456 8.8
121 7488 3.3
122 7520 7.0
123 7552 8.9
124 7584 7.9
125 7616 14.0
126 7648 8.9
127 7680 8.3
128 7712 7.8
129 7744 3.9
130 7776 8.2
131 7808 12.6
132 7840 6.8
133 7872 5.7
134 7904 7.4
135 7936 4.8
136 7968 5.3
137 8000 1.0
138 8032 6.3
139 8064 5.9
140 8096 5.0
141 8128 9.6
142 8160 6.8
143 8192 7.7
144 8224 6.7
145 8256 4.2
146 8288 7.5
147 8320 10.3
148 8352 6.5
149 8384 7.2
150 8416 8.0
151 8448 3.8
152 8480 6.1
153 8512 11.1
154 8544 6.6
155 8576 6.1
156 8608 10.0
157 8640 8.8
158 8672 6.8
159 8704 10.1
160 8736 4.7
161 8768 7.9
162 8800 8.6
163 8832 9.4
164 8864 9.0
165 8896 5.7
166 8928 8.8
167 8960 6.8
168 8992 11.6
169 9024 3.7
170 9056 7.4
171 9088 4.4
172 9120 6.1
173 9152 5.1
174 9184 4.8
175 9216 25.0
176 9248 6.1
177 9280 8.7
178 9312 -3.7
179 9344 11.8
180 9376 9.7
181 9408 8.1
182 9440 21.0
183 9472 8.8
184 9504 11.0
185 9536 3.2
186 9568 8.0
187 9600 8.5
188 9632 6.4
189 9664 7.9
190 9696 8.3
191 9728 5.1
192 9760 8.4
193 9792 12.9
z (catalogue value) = 1.47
